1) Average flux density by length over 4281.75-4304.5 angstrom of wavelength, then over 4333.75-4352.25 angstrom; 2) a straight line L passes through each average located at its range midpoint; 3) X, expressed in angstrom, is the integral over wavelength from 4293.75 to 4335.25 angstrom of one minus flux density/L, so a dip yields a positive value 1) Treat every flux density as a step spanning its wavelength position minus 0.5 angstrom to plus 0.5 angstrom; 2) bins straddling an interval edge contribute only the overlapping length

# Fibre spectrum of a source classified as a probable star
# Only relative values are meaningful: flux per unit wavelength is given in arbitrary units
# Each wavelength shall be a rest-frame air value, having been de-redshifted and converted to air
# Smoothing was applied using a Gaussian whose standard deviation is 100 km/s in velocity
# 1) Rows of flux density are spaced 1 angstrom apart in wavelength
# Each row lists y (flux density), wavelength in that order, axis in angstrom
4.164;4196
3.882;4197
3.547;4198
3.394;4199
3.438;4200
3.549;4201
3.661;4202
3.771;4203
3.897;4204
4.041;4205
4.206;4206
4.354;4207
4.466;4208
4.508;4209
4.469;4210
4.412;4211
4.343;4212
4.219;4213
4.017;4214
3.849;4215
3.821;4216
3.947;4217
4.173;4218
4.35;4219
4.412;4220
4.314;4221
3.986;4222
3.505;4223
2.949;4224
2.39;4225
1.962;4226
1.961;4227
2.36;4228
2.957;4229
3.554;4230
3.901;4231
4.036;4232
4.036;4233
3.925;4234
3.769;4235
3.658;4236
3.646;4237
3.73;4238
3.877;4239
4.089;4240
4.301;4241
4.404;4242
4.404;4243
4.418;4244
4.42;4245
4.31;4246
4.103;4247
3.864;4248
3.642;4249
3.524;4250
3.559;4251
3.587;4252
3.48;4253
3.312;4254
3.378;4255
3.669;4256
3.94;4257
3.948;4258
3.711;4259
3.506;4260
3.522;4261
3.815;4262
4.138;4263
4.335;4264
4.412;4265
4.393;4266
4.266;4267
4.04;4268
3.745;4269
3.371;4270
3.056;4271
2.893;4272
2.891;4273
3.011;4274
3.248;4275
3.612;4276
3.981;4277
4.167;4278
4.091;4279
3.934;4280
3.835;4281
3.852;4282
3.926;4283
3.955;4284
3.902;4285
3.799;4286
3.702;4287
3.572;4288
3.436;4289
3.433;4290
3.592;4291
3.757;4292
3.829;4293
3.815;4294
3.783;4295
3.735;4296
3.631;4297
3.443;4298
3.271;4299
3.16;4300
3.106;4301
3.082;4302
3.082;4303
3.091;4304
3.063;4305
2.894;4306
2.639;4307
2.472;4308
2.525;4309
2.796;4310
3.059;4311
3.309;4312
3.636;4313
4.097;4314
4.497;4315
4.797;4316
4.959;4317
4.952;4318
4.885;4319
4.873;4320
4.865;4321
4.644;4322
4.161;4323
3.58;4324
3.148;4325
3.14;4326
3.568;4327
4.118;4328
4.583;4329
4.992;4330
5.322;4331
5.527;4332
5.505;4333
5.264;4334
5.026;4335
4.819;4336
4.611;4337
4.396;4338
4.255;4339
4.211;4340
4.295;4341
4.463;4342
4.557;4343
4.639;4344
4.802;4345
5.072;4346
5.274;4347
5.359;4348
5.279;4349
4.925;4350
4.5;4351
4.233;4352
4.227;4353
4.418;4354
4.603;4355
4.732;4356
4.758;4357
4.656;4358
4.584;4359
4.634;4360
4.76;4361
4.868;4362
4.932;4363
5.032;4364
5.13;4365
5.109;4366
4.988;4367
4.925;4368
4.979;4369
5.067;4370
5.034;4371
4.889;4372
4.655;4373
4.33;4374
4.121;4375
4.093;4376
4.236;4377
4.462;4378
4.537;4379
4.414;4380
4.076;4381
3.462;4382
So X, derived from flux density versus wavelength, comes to 1.9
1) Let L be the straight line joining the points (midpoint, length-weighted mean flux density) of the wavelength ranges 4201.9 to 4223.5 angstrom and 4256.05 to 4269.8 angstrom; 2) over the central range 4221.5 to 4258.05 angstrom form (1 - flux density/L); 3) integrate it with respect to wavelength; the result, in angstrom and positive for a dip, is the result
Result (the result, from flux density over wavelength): 3.7 angstrom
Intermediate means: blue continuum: 4.13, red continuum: 3.96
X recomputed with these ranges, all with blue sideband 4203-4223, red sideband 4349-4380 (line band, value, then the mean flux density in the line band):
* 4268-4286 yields 3.1 angstrom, 3.63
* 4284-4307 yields 5.1 angstrom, 3.46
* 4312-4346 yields 0.4 angstrom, 4.51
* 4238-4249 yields 0.3 angstrom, 4.17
